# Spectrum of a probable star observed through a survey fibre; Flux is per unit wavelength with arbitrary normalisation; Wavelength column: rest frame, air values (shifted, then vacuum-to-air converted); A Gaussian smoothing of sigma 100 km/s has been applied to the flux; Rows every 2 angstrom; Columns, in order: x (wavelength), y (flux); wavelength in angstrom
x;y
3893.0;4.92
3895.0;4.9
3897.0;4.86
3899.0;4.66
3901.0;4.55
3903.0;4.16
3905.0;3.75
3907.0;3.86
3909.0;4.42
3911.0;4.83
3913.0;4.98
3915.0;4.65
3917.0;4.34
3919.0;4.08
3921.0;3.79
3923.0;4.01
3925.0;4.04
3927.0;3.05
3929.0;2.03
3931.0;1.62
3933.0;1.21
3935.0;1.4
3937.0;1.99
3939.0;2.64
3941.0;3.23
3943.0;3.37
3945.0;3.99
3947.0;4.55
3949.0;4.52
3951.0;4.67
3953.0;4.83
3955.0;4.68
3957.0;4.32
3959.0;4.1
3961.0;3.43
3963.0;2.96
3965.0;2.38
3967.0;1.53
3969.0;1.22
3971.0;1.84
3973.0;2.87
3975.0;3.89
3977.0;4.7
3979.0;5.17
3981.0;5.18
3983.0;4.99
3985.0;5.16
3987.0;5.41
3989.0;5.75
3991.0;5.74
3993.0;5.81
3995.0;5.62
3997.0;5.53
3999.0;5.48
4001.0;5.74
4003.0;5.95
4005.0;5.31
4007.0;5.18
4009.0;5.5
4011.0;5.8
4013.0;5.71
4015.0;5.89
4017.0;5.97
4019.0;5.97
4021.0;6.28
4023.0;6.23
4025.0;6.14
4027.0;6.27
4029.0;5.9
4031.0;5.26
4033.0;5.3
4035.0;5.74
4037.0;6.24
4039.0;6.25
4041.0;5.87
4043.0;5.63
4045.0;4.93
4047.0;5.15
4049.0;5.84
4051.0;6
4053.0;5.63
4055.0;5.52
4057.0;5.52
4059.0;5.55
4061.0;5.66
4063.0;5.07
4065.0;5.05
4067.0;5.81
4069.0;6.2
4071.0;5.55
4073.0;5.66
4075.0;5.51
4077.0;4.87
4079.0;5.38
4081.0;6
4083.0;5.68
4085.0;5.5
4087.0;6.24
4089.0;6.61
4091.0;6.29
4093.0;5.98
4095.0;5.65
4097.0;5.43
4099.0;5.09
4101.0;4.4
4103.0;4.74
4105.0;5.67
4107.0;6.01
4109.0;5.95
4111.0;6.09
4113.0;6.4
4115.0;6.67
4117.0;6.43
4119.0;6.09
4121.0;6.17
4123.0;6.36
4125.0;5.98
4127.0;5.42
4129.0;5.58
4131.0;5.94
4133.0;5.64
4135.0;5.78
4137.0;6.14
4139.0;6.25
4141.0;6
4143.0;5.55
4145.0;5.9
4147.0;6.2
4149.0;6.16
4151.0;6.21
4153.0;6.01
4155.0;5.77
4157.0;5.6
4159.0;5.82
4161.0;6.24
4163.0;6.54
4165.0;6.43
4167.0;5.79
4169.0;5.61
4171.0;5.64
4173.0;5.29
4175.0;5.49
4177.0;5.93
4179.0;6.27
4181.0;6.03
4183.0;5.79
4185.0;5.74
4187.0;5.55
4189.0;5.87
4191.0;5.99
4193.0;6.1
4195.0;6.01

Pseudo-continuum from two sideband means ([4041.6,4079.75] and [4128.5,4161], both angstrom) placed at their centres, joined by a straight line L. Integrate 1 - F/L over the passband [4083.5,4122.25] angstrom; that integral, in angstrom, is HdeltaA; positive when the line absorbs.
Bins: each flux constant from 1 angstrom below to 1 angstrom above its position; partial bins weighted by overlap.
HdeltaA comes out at -1.0 angstrom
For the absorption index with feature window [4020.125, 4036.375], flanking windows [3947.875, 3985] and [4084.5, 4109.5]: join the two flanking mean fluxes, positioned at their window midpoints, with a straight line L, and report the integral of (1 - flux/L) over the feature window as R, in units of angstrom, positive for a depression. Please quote -4.3 angstrom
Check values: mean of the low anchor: 3.78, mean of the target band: 5.9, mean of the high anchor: 5.66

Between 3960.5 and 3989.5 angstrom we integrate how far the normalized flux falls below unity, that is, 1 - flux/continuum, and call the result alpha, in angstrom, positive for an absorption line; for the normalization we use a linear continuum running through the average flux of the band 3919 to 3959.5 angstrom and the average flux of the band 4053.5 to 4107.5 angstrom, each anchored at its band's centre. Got 1.9 angstrom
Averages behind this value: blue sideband 3.41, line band 3.74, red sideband 5.58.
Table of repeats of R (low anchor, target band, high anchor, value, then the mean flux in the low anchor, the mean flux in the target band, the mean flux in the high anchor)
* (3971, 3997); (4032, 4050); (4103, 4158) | -1.1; 4.92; 5.66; 5.98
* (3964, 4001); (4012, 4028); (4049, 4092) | -3.6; 4.39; 6.06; 5.68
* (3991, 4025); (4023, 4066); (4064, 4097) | 0.7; 5.76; 5.66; 5.74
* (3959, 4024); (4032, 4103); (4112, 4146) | -1.8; 4.81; 5.61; 6.02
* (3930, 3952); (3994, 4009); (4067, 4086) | -4.9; 3.02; 5.54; 5.61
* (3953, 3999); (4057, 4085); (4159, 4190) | -2.9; 4.24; 5.54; 5.88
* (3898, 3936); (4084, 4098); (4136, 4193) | -1.9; 3.65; 5.96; 5.92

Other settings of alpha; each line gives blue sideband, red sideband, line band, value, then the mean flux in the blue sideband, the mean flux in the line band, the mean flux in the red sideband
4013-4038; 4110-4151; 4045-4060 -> 1.0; 5.92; 5.56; 6.04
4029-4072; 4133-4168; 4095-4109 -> 1.2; 5.61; 5.31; 6.01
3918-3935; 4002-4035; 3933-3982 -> 5.4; 2.89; 3.43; 5.79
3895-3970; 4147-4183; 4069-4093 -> -3.2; 3.6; 5.78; 5.93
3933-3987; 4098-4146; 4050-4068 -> -2.1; 3.59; 5.53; 5.84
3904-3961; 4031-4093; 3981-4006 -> -4.9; 3.67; 5.53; 5.67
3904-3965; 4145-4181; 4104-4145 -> -3.4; 3.62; 6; 5.94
